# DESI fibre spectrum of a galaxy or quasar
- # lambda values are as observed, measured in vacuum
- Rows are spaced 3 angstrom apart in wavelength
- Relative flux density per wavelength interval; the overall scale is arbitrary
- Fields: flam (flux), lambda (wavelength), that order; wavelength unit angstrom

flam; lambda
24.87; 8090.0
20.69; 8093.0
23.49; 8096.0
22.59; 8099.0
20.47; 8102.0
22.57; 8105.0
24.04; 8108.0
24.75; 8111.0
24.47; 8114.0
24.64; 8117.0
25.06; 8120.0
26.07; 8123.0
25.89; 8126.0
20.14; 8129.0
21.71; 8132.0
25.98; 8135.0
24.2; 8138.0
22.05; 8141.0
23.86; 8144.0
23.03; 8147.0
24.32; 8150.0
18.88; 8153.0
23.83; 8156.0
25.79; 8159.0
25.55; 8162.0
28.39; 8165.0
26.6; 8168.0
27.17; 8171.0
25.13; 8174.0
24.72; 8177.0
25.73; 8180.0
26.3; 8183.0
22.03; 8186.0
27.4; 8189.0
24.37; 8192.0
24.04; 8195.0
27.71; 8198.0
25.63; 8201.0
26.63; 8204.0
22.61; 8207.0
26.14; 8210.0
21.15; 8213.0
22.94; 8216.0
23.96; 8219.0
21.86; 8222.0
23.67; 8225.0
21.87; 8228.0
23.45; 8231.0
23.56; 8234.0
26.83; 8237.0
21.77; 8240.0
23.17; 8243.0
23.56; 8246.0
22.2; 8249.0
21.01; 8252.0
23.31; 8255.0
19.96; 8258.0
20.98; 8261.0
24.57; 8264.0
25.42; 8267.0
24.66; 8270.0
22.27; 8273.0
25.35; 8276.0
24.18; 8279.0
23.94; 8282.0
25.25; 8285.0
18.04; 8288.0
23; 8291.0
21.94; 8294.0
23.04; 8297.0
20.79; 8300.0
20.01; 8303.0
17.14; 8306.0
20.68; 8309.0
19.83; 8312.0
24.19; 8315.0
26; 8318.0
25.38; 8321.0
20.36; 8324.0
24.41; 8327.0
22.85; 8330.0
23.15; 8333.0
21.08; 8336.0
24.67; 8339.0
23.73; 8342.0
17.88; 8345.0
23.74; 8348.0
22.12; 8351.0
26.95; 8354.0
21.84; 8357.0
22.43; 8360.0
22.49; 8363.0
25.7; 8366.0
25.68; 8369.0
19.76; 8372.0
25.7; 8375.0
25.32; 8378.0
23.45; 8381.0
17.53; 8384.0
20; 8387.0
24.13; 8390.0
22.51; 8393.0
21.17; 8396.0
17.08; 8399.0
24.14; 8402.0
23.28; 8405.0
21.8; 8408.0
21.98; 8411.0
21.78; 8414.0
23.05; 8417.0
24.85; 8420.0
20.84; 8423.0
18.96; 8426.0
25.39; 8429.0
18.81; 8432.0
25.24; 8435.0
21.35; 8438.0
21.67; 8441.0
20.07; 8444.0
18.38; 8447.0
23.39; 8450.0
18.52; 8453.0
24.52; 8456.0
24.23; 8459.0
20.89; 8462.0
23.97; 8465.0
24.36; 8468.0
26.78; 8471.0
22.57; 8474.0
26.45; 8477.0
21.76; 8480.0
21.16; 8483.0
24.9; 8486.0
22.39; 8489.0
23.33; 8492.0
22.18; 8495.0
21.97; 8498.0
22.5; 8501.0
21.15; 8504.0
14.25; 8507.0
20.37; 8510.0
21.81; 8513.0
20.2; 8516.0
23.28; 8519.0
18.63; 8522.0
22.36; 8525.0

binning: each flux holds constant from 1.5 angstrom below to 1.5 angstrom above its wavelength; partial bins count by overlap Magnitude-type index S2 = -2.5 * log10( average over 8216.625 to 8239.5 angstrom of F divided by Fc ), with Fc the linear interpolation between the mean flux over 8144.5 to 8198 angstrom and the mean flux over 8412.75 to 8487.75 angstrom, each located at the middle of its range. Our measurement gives 0.04 mag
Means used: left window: 25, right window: 22.6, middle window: 23.5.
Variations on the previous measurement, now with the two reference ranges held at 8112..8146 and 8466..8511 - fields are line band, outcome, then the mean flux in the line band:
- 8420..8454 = 0.07 mag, 21.3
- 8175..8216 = -0.05 mag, 24.9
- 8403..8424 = 0.01 mag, 22.6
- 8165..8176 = -0.12 mag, 26.5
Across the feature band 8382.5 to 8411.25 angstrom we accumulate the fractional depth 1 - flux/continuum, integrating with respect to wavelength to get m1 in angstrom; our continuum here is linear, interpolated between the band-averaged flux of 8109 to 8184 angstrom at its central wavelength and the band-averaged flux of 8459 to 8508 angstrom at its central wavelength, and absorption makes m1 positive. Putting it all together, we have 2.26 angstrom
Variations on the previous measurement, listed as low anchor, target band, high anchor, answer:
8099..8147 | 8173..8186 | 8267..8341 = -1.0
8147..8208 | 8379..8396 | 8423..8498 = 1.2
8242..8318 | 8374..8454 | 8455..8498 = 4.4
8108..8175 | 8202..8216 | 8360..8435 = -0.1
